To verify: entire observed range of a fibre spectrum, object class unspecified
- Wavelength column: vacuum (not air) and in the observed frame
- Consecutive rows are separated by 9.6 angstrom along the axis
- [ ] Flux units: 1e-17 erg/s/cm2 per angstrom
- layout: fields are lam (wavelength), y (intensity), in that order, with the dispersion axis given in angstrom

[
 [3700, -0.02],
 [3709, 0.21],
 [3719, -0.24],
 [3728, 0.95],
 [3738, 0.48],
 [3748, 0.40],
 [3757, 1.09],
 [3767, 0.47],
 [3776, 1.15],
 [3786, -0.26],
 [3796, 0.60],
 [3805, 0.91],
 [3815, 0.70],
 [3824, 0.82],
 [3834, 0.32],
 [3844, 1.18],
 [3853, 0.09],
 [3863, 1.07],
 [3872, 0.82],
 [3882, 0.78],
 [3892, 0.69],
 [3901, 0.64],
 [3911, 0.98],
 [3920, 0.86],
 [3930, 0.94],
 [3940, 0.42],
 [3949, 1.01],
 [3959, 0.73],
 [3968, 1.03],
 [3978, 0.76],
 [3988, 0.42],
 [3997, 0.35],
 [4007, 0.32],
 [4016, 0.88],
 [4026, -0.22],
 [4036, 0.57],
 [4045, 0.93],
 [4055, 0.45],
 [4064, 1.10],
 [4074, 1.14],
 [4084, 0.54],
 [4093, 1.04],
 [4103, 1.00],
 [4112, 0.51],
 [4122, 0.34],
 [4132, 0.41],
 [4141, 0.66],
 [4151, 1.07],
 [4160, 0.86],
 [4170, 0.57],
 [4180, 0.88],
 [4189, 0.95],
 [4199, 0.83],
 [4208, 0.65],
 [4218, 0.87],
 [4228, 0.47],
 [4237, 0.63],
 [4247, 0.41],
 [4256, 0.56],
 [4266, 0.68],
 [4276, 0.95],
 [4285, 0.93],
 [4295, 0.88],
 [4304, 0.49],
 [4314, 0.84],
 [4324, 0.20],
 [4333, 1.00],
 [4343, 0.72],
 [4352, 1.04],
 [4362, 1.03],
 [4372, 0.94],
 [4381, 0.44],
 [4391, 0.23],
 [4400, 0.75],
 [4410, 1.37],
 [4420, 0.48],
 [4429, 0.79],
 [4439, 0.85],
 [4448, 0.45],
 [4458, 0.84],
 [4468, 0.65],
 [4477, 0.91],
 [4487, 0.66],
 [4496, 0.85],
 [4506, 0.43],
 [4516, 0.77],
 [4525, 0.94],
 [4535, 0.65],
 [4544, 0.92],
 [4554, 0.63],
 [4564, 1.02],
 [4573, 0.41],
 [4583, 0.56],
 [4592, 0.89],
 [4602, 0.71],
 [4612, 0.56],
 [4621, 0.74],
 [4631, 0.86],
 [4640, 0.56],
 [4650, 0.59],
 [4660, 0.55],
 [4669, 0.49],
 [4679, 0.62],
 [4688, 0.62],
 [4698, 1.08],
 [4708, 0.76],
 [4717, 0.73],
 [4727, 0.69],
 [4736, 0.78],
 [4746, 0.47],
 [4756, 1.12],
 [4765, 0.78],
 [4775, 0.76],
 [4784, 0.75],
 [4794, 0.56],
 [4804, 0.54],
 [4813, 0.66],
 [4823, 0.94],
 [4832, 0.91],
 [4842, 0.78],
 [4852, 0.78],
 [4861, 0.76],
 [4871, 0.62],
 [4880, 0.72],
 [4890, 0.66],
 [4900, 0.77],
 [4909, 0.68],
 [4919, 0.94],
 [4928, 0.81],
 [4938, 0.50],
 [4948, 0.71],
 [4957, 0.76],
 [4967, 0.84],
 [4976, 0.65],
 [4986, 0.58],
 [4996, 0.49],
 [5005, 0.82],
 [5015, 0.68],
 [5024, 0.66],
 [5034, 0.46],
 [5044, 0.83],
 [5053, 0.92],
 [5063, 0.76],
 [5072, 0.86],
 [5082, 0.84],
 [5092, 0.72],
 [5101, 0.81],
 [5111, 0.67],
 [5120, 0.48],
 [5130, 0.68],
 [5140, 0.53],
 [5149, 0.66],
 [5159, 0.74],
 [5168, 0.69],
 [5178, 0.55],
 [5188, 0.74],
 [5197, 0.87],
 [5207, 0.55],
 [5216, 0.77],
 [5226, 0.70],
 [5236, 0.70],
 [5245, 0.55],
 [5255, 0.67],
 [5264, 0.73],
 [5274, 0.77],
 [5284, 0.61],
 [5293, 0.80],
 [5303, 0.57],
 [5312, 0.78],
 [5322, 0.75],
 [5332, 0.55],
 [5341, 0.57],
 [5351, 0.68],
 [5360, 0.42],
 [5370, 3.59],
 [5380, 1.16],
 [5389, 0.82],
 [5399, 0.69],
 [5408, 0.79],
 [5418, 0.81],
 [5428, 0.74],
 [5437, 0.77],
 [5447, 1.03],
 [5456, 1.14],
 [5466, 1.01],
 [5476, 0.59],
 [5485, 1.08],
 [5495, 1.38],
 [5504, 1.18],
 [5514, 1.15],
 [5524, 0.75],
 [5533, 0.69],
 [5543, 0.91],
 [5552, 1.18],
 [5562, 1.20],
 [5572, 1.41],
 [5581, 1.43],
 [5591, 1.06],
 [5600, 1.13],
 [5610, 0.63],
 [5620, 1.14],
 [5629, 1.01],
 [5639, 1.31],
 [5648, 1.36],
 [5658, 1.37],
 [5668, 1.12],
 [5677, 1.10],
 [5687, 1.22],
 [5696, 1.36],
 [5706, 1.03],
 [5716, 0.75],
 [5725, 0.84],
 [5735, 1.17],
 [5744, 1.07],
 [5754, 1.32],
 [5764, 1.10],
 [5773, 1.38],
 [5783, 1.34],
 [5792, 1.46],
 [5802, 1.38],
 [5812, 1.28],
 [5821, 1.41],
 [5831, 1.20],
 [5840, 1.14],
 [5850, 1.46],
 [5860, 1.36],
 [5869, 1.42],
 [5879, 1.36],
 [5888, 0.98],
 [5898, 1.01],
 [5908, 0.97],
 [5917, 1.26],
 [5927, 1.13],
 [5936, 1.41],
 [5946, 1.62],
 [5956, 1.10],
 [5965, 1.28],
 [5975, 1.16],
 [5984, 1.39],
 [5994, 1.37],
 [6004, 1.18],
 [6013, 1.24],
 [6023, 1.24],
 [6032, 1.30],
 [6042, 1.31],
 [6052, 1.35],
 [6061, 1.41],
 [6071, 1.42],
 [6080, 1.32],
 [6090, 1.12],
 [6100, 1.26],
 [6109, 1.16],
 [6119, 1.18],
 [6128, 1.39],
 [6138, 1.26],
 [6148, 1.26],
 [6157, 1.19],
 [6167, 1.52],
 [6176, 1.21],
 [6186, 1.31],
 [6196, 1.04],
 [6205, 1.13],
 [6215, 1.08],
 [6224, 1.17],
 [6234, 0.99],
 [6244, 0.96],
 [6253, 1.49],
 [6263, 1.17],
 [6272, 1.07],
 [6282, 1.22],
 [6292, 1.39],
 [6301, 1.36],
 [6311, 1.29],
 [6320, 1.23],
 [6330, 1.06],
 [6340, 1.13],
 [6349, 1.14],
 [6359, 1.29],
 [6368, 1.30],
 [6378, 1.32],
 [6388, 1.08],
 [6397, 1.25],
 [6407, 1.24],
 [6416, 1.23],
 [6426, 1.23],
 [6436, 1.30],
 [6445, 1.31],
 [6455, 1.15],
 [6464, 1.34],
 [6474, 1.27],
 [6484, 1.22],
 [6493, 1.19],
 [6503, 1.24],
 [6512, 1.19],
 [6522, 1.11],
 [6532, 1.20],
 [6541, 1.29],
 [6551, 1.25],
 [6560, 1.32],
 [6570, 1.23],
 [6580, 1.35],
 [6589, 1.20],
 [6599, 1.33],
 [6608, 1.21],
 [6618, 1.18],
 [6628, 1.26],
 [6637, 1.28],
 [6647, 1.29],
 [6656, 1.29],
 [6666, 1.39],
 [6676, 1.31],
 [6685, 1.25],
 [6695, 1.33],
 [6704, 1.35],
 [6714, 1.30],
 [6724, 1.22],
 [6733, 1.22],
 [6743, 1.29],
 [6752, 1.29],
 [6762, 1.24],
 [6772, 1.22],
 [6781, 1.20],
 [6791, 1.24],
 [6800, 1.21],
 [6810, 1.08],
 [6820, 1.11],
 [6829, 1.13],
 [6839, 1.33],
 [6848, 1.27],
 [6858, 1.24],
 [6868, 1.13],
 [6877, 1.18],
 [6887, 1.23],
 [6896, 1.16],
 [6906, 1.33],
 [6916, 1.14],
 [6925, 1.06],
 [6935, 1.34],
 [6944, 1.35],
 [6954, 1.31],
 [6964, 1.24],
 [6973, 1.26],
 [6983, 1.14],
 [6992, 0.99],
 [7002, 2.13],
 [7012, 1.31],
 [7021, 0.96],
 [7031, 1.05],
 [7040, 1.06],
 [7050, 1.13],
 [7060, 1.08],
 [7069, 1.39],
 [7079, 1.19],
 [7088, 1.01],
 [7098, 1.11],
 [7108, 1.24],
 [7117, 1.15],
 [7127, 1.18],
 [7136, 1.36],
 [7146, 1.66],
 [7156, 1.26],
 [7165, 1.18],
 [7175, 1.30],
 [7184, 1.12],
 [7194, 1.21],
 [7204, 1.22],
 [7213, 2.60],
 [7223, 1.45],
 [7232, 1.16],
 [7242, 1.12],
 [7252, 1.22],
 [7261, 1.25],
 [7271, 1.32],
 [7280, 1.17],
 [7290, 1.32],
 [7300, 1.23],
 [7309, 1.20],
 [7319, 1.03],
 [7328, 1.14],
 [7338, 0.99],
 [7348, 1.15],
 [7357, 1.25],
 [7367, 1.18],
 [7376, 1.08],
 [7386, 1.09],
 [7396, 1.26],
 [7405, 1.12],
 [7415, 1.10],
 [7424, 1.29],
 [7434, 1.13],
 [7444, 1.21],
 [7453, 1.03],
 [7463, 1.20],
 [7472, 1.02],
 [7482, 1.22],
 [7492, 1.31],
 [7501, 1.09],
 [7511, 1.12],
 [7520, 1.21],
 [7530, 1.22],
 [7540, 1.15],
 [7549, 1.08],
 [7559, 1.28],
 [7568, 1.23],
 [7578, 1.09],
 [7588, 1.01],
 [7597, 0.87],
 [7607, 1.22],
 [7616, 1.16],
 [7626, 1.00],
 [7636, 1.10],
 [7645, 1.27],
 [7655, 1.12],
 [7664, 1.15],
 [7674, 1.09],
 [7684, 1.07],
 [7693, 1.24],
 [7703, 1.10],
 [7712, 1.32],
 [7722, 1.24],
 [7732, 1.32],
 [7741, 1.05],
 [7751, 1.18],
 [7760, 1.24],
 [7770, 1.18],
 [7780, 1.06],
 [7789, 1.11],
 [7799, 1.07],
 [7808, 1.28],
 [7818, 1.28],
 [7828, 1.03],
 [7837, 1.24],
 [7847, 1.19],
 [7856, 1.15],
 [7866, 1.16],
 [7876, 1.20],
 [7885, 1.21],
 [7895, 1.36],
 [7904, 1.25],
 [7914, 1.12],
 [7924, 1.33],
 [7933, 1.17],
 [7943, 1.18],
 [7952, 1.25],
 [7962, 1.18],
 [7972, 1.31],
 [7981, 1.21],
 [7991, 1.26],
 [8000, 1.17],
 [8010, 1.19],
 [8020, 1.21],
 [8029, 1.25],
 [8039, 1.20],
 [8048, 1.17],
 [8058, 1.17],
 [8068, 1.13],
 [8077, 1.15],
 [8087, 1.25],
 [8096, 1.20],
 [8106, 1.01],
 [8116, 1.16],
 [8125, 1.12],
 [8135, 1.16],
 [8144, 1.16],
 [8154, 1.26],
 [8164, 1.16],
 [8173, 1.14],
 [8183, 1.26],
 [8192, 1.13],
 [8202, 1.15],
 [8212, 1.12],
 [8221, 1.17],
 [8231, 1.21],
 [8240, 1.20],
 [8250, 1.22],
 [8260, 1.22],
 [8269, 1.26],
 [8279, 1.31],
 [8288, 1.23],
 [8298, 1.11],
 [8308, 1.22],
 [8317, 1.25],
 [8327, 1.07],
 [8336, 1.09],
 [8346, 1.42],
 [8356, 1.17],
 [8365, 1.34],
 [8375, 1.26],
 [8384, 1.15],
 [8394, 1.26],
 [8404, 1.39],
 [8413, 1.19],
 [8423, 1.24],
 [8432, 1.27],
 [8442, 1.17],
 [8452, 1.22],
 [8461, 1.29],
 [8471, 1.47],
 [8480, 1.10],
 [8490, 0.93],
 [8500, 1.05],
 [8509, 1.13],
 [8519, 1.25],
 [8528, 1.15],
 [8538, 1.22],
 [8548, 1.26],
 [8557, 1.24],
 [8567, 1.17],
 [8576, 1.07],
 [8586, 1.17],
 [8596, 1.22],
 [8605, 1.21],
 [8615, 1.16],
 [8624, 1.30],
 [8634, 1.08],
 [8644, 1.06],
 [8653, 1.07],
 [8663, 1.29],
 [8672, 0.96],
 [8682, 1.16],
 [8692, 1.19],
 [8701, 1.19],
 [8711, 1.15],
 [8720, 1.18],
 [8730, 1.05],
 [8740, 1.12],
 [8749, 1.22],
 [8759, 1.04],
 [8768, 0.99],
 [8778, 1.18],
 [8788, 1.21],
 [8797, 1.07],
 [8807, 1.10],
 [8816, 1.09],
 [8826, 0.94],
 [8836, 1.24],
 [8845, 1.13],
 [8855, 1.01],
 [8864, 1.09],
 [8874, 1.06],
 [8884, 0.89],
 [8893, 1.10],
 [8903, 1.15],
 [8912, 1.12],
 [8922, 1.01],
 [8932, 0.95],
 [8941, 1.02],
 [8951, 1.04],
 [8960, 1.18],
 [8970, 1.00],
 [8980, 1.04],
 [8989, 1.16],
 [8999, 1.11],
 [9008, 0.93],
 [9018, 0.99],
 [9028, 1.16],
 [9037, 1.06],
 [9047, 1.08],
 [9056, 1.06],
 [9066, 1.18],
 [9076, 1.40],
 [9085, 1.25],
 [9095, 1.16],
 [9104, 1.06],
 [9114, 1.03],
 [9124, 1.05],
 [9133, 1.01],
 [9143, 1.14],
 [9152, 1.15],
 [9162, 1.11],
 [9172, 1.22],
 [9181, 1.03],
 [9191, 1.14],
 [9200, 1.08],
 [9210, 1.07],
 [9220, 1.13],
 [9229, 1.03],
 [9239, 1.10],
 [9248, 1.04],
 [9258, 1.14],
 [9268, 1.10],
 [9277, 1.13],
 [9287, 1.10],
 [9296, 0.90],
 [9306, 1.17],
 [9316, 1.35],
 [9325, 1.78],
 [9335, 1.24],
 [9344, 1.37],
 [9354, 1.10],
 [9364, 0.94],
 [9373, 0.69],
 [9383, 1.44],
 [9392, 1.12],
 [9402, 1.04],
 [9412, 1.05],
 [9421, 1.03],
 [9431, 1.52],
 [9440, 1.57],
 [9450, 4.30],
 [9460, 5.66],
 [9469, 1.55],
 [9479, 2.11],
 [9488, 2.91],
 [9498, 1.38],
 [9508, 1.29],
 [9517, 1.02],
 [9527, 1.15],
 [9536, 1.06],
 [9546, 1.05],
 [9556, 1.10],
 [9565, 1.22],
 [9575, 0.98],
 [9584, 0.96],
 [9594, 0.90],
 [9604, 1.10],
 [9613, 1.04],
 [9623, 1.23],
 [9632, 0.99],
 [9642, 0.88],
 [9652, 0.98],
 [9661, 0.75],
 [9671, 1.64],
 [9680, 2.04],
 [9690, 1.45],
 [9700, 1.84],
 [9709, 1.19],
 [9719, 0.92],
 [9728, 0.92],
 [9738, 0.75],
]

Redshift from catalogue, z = 0.44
